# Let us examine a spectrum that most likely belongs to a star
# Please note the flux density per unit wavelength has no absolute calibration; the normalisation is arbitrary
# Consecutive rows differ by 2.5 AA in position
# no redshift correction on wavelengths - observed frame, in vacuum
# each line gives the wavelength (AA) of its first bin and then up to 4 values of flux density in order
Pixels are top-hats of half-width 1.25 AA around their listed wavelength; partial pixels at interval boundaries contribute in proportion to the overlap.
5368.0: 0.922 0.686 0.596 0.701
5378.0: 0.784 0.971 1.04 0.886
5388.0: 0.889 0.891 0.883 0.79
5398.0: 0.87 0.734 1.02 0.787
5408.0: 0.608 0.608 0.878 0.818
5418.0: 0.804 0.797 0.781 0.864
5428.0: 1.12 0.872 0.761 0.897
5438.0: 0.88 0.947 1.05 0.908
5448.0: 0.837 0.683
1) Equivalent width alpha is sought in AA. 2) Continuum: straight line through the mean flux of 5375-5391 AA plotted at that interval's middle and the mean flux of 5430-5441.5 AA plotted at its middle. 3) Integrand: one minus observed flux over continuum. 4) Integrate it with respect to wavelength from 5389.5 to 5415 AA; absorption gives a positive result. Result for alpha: 2.2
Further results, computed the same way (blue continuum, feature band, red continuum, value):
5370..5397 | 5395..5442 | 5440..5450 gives 2.4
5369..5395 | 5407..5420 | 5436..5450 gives 1.8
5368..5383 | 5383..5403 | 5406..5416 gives -3.0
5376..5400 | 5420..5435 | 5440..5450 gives 0.6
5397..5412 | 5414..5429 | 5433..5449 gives -0.4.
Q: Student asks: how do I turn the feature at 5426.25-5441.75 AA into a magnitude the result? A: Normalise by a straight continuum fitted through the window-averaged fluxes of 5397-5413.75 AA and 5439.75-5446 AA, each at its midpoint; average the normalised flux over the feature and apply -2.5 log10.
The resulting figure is 0.02 mag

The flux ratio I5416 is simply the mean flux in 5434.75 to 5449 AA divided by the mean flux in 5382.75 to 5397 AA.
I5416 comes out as 1.04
